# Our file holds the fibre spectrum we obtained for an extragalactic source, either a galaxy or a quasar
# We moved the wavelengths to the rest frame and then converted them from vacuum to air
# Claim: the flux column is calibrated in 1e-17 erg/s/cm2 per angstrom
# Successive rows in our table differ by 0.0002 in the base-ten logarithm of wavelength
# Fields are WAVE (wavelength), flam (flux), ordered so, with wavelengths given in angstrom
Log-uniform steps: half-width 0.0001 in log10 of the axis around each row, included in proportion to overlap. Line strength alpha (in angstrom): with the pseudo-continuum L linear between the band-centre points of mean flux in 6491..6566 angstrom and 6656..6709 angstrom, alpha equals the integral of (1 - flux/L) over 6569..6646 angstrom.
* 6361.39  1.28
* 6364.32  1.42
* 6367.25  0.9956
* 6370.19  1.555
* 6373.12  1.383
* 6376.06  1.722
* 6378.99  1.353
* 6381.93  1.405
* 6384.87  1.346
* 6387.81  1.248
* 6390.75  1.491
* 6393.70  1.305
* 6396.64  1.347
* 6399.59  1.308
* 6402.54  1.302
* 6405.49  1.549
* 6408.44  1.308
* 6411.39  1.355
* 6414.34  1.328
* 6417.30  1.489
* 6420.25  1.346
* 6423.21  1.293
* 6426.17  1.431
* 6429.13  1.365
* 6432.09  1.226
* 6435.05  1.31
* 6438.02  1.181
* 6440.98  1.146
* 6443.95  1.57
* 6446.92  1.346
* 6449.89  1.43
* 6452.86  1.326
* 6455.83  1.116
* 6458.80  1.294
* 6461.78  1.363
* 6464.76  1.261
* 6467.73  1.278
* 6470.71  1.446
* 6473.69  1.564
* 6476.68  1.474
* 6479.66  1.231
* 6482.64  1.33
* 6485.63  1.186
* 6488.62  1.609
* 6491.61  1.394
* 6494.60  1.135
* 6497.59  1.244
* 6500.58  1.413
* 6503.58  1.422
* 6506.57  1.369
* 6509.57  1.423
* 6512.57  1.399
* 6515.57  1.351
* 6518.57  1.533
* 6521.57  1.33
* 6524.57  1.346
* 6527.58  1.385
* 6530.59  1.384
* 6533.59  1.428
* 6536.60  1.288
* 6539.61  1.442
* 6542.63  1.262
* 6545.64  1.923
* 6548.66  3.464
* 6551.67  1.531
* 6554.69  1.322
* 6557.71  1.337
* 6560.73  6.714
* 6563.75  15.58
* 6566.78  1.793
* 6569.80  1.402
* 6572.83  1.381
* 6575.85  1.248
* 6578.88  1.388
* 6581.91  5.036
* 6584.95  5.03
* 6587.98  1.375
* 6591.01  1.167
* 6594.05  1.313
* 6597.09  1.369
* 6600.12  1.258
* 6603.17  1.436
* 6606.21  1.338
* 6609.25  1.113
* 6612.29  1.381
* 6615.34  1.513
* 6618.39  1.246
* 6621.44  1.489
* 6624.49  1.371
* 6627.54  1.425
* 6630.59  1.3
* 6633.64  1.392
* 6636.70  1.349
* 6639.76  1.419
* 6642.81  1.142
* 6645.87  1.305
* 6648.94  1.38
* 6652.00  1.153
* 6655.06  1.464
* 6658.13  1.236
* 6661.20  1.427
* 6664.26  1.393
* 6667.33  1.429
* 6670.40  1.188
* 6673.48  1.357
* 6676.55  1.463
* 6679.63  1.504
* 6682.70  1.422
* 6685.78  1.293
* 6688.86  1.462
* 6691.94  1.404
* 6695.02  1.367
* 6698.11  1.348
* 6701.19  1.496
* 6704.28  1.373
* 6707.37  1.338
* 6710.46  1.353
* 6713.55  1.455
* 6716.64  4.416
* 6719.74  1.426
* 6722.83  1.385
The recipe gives 8.4 angstrom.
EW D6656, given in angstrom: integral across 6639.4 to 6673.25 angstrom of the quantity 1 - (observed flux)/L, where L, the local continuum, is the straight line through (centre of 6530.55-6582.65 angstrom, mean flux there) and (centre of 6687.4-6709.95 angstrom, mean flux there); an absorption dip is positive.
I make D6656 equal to 9.3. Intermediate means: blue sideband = 2.84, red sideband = 1.4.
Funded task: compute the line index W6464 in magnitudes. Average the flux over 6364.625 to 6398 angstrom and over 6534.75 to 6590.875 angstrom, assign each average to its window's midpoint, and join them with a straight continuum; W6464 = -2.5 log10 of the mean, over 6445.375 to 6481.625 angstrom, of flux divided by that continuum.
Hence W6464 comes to 0.48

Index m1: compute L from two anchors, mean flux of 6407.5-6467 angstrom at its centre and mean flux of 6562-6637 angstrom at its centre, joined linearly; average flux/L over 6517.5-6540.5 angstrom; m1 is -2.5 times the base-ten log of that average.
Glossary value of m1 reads 0.310 mag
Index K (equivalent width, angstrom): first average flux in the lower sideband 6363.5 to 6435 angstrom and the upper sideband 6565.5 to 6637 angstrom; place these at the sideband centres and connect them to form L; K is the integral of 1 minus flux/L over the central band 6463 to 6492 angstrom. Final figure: 2.16 angstrom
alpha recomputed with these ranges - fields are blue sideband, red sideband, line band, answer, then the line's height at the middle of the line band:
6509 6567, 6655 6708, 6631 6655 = 5.40 angstrom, 1.7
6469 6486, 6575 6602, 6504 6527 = 3.46 angstrom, 1.64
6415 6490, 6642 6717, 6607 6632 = 1.12 angstrom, 1.42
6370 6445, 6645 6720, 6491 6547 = 1.18 angstrom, 1.42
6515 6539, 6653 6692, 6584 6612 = -4.94 angstrom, 1.38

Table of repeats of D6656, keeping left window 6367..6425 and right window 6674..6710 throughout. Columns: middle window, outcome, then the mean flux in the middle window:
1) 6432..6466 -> 2.0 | 1.3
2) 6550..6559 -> -0.3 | 1.44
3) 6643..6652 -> 0.8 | 1.28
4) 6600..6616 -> 0.7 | 1.34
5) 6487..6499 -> 0.4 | 1.34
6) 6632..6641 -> 0.1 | 1.38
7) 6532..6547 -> -0.8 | 1.46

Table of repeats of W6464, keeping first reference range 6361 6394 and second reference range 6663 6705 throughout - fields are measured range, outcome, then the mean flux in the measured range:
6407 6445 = 0.04 mag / 1.33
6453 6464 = 0.10 mag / 1.27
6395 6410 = 0.02 mag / 1.36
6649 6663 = 0.05 mag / 1.33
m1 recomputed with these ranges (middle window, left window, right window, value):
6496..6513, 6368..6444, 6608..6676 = -0.02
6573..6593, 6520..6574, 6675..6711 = -0.05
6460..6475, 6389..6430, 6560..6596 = 0.46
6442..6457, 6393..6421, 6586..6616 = 0.01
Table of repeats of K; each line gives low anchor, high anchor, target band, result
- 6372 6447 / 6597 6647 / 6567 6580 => -0.47 angstrom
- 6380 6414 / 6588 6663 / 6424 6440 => 0.69 angstrom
